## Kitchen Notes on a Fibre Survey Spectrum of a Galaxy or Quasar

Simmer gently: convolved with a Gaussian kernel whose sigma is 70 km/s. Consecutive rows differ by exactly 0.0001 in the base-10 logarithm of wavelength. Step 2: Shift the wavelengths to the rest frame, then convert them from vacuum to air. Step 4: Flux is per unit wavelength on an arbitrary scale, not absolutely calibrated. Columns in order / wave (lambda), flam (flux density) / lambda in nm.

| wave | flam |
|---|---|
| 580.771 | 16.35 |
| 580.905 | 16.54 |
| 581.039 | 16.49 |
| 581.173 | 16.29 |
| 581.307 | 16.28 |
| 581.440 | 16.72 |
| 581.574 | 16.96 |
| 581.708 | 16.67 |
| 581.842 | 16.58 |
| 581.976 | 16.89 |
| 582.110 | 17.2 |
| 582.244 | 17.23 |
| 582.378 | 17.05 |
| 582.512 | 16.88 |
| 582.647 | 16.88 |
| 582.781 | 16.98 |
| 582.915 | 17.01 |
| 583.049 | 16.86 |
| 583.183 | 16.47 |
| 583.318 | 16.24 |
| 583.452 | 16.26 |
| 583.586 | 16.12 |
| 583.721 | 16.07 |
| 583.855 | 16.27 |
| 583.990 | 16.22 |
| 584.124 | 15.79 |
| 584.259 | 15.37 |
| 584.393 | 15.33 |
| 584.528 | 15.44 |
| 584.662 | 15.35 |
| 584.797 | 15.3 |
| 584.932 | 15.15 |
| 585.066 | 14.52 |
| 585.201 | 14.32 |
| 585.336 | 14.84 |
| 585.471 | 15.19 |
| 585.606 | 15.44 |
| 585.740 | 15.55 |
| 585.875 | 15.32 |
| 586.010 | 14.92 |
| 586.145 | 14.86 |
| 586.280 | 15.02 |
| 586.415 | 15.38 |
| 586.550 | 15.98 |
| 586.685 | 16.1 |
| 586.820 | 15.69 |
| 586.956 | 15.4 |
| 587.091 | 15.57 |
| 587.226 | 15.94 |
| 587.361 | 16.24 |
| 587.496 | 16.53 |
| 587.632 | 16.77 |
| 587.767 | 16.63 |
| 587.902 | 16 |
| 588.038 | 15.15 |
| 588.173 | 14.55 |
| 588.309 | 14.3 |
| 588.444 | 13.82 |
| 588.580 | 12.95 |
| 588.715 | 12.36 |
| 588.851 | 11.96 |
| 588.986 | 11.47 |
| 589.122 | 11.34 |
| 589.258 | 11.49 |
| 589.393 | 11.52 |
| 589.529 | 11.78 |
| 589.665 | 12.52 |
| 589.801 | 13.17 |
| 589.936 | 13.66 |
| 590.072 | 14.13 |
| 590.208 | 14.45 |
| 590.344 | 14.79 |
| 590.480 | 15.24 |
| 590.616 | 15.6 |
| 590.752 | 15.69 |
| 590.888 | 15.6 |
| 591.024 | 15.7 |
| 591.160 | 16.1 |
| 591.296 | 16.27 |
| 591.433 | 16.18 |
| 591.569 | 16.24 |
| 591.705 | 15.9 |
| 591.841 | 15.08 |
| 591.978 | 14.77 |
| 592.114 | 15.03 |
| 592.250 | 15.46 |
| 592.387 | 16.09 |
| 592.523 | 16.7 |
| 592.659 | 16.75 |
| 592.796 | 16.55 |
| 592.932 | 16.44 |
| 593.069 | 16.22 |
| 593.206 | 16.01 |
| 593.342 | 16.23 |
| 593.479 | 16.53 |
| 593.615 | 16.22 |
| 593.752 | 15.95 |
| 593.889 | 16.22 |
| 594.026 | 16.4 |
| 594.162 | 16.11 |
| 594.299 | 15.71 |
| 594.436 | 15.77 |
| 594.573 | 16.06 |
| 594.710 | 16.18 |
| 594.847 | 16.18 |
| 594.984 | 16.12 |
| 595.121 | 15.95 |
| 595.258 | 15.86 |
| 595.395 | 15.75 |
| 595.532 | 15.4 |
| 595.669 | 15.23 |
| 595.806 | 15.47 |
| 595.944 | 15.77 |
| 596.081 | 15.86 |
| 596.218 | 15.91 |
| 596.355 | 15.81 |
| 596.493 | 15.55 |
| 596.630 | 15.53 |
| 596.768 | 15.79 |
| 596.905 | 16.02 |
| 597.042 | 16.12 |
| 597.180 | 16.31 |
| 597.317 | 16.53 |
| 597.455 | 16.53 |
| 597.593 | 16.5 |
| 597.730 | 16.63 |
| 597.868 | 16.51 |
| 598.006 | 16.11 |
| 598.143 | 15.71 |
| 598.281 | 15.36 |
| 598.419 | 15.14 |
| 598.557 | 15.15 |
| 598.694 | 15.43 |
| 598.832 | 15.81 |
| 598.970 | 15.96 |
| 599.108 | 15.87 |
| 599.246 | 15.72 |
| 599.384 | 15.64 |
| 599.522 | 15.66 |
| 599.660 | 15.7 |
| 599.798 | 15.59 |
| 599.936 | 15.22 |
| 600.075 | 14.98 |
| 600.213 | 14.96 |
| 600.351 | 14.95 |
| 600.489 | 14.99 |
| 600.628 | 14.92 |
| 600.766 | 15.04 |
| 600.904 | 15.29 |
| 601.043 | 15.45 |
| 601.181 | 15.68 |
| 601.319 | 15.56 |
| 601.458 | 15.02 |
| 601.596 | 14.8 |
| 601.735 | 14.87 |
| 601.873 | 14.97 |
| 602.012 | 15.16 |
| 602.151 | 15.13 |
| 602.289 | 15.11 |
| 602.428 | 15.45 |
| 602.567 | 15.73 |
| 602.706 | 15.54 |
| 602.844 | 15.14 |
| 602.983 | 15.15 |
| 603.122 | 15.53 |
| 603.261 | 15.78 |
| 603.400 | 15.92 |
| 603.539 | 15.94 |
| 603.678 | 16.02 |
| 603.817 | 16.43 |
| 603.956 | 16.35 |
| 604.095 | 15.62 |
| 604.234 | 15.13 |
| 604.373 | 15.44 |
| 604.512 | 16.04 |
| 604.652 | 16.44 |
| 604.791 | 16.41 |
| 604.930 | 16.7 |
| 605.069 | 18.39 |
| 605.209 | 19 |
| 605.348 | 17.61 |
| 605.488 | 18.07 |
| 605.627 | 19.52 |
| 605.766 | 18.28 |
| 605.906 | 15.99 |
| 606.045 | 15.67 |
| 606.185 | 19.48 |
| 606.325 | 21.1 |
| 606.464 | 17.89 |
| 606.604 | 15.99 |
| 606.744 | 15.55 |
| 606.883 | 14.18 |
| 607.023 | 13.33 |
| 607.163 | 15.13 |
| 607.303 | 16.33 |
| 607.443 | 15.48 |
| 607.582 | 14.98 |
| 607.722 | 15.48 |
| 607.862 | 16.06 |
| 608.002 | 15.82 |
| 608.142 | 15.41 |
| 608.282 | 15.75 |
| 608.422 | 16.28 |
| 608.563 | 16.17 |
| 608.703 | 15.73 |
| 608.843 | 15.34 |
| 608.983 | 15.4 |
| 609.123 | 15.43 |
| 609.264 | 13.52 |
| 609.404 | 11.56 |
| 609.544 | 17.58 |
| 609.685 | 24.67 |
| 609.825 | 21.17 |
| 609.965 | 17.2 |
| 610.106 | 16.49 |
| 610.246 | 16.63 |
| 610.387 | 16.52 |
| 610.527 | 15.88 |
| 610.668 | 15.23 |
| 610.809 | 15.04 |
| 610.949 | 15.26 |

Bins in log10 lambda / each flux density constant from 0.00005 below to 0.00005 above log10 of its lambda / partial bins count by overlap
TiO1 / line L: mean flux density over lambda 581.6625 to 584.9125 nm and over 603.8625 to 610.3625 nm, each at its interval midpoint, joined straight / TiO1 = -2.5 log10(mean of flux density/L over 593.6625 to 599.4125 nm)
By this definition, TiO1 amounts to 0.04 mag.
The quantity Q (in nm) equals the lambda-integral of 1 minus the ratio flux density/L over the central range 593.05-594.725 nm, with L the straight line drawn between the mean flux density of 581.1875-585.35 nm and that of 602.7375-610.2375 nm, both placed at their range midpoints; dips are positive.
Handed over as 0.019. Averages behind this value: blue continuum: 16.2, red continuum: 16.4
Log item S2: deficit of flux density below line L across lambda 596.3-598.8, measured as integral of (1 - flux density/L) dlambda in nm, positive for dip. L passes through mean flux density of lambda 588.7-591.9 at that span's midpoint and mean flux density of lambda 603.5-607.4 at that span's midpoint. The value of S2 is -0.093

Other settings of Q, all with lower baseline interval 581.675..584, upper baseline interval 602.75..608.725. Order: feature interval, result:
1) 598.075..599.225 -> 0.062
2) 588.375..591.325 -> 0.514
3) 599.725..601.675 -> 0.147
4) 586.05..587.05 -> 0.068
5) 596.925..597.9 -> 0.002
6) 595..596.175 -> 0.057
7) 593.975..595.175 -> 0.033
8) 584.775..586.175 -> 0.134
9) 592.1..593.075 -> 0.019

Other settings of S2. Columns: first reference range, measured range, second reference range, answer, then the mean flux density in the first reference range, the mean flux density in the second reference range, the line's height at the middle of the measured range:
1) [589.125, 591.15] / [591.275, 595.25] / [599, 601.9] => -0.47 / 13.9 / 15.3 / 14.3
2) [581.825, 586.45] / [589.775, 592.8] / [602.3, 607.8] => 0.11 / 15.9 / 16.4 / 16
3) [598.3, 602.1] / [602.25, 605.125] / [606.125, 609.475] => -0.08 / 15.3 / 15.7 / 15.5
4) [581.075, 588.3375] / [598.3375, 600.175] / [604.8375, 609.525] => 0.07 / 15.9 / 16.3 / 16.2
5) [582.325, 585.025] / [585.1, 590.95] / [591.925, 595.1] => 0.57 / 16.1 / 16.1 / 16.1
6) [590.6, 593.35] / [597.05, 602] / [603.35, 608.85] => 0.19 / 15.9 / 16.4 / 16.2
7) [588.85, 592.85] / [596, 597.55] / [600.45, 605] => -0.10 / 14.6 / 15.5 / 15.1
